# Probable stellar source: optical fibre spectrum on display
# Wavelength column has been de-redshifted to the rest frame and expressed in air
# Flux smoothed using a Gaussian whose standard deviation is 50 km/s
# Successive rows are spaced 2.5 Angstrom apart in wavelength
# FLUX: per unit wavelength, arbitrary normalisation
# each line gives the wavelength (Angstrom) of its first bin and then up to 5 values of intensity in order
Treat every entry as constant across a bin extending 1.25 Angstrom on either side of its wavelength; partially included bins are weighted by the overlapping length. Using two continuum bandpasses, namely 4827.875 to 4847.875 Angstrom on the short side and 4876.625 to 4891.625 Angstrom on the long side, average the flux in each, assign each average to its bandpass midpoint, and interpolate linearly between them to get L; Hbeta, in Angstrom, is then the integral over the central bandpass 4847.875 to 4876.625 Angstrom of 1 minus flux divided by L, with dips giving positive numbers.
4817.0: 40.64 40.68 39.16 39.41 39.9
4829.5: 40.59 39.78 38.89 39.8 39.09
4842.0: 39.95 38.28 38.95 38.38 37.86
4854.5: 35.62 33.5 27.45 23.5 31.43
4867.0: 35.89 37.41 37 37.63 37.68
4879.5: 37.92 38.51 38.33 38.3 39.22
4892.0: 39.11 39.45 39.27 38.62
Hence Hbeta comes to 3.4 Angstrom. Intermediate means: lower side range 39.4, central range 34.3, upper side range 38.4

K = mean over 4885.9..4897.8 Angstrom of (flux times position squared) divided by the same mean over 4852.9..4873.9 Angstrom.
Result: 1.20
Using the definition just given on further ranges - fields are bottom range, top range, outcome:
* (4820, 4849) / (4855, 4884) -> 0.89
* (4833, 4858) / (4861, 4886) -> 0.95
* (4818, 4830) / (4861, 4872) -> 0.84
